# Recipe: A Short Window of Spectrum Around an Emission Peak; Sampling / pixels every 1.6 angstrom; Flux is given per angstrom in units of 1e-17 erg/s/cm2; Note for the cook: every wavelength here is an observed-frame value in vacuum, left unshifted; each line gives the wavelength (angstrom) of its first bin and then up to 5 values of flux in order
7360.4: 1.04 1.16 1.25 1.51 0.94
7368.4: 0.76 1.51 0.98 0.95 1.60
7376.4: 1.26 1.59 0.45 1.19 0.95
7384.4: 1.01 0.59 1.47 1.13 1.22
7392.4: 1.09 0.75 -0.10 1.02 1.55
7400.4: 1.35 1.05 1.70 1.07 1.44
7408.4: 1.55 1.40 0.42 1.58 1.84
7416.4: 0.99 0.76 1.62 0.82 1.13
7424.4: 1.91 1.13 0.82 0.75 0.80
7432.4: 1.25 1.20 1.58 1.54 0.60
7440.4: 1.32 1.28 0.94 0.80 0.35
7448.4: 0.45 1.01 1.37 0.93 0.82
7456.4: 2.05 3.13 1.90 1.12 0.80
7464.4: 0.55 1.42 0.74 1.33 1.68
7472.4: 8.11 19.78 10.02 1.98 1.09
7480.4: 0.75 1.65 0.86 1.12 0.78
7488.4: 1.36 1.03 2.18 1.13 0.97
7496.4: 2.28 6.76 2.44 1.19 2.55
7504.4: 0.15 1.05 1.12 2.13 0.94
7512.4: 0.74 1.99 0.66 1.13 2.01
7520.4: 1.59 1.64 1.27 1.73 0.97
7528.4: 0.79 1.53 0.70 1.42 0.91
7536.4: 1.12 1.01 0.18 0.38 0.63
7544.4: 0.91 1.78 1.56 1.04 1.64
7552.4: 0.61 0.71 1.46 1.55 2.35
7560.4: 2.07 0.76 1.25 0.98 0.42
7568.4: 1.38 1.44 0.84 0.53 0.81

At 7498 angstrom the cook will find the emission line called [N II]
